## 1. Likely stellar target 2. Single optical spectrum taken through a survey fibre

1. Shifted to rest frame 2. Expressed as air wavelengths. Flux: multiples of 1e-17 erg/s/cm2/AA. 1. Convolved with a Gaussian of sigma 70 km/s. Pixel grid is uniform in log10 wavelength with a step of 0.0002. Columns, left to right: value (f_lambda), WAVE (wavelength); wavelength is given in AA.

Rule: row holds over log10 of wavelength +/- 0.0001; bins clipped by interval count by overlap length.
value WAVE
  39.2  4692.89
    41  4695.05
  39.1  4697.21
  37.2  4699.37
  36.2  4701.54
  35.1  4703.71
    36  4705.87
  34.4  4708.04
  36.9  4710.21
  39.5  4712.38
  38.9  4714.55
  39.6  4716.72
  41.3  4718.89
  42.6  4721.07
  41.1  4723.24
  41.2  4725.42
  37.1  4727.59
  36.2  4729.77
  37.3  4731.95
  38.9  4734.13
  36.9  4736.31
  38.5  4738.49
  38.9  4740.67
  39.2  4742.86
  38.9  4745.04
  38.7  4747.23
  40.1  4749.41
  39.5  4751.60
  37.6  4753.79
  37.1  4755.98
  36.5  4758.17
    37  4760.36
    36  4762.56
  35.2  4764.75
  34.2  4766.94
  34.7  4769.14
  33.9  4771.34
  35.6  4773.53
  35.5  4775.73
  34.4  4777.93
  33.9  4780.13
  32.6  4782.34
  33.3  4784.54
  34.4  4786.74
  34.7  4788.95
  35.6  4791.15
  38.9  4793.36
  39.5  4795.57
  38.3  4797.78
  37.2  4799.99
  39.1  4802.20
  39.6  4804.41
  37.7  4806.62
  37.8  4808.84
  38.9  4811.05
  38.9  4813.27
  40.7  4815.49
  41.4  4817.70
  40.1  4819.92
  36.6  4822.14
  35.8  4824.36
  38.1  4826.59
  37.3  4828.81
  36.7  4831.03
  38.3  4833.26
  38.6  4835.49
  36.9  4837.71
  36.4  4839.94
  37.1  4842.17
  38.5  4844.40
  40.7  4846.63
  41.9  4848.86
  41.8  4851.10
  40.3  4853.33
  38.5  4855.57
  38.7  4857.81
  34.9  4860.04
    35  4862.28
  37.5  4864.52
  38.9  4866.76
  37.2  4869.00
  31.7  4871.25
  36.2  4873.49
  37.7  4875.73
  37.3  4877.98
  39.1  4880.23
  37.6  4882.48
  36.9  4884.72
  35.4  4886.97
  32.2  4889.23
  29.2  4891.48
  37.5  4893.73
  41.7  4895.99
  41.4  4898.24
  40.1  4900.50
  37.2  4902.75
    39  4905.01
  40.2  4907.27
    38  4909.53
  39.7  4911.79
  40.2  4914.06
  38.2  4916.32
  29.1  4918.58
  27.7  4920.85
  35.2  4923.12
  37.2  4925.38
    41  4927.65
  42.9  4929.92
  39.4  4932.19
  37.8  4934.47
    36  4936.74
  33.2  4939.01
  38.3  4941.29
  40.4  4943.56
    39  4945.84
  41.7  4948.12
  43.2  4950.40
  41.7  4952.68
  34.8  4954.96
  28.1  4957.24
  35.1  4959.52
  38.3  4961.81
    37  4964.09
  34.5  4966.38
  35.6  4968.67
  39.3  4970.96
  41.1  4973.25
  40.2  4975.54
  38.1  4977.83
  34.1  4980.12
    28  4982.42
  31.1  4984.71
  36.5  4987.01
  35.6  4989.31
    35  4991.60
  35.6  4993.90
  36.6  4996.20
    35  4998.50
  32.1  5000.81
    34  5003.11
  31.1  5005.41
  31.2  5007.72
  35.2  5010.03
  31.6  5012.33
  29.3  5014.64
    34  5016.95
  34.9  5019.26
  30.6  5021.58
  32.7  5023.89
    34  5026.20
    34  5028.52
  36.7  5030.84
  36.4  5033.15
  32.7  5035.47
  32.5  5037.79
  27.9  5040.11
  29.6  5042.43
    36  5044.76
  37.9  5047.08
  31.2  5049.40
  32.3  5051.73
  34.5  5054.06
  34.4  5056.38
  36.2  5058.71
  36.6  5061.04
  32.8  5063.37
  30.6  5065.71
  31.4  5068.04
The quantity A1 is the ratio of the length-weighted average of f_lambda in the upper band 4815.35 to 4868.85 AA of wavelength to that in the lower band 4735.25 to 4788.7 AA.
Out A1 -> 1.05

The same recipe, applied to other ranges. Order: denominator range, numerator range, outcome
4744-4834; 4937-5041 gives 0.95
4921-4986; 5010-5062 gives 0.90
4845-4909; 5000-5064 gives 0.88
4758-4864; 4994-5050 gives 0.89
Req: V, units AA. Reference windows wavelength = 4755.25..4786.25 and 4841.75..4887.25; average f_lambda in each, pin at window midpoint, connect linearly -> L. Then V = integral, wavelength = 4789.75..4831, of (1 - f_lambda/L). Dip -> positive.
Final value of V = -2.49 AA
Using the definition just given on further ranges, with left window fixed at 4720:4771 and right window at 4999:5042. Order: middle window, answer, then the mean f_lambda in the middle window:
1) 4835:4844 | -0.3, 37.3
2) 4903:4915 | -1.5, 39.2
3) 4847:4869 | -1.7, 38.6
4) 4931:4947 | -1.6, 37.7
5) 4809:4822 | -1.1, 39.6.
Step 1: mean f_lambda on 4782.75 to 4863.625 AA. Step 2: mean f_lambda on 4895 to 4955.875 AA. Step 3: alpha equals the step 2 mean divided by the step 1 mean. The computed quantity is 1.01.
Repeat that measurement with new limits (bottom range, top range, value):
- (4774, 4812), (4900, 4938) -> 1.03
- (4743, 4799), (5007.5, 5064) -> 0.92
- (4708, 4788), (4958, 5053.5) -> 0.92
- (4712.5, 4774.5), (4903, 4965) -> 0.99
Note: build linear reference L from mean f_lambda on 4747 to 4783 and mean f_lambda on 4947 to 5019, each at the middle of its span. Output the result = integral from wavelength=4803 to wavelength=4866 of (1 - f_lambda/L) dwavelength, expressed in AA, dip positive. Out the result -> -4.6 AA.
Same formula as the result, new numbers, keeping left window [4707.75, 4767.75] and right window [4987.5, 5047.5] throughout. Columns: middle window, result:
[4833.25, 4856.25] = -1.6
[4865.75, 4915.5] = -2.5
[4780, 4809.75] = 0.5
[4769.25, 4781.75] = 1.0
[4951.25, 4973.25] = -1.2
